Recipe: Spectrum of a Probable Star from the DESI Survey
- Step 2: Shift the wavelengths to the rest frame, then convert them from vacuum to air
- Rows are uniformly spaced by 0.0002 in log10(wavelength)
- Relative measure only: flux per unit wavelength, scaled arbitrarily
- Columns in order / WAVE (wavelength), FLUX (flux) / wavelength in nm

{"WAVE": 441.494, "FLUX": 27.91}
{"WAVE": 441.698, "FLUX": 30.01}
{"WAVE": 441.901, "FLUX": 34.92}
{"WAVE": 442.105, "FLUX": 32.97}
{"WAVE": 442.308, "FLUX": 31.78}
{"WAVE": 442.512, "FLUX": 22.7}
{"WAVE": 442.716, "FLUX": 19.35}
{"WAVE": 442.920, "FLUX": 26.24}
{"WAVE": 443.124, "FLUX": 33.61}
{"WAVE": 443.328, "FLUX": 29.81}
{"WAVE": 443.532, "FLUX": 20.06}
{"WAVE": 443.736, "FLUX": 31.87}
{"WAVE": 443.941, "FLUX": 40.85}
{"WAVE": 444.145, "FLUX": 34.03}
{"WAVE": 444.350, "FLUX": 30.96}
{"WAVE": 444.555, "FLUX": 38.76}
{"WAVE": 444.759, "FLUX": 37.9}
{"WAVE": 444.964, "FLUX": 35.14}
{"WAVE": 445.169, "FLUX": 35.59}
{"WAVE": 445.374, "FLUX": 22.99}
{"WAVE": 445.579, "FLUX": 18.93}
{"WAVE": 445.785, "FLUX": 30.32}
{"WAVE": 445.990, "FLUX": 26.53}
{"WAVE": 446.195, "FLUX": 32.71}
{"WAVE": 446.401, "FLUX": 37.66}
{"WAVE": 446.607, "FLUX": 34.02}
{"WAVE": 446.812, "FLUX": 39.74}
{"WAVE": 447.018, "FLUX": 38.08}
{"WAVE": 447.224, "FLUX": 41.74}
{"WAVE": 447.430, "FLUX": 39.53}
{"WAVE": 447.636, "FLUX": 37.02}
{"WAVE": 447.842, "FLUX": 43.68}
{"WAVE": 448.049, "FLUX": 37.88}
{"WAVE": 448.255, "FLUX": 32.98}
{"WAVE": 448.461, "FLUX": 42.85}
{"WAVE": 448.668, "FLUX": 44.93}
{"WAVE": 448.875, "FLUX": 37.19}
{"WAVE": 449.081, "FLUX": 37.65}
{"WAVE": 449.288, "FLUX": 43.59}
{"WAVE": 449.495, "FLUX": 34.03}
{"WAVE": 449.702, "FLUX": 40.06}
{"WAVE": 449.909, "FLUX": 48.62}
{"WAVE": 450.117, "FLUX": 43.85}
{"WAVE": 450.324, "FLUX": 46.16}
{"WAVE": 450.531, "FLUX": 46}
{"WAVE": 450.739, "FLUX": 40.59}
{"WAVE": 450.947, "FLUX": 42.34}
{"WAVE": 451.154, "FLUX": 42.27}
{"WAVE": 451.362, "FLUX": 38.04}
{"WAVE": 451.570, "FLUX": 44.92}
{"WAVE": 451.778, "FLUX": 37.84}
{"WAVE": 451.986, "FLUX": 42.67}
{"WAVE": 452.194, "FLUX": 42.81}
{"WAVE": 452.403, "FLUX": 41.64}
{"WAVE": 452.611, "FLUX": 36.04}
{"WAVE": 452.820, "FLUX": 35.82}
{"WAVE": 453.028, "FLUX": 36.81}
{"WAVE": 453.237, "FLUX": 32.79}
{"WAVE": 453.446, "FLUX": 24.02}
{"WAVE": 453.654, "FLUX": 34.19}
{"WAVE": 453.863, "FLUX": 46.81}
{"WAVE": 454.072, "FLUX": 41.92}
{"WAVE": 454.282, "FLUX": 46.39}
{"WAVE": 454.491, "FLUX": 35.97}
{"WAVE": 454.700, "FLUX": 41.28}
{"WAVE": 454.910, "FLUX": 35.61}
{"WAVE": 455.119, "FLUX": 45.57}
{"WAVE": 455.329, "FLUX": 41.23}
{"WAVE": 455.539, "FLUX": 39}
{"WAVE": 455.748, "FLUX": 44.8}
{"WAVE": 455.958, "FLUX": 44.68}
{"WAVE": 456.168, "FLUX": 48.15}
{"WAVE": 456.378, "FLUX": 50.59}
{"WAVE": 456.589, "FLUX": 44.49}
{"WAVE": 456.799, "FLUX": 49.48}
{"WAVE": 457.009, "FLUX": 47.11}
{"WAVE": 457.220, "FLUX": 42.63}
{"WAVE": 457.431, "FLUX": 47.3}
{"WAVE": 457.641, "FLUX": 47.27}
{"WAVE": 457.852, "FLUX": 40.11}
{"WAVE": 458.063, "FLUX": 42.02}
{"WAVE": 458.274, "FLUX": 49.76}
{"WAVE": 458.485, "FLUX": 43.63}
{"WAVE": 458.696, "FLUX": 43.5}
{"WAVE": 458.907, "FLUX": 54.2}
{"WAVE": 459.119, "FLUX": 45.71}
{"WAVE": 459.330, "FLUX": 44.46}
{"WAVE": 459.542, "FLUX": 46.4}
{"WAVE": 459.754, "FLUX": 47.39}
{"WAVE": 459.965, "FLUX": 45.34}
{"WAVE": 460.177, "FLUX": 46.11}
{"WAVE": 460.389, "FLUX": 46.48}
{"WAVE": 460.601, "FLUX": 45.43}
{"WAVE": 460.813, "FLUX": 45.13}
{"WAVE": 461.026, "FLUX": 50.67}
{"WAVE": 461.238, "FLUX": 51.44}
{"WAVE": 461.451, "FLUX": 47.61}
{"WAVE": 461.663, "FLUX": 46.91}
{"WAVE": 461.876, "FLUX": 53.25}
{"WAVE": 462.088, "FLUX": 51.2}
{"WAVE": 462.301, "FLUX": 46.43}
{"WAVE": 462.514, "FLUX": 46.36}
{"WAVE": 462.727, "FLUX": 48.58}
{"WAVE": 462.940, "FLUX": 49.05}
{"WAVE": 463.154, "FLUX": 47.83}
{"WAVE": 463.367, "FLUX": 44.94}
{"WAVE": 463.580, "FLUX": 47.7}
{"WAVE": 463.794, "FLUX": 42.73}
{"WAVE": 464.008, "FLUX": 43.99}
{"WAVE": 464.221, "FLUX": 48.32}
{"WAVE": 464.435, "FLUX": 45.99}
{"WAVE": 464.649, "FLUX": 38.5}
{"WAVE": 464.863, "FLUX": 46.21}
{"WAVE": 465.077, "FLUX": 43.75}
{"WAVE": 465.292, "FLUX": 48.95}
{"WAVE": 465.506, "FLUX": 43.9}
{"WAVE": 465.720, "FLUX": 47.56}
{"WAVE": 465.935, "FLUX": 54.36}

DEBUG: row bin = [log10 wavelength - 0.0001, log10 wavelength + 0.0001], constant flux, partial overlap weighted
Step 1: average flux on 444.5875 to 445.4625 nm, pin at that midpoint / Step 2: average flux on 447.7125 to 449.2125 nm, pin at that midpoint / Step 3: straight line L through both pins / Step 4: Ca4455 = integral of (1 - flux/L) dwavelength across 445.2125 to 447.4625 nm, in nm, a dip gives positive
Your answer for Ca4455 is 0.20 nm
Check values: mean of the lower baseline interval 33.6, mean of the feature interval 32.8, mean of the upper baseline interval 39.6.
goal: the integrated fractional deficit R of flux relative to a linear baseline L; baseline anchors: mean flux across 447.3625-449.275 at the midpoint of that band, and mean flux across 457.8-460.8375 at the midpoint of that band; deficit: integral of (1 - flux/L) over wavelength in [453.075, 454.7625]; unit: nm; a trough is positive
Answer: 0.195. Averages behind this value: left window 39.5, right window 45.8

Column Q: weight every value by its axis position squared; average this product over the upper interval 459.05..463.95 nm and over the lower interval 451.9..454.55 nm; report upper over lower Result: 1.28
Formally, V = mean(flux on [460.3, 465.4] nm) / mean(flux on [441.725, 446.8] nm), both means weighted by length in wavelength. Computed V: 1.5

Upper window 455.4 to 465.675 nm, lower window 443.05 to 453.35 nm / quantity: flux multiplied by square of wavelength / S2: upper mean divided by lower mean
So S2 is 1.31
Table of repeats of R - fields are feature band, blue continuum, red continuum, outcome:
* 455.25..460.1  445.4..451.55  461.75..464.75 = -0.22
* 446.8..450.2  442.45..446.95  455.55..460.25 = -0.47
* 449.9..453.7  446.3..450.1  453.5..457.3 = 0.14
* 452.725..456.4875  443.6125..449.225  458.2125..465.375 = 0.12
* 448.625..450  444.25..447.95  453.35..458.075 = -0.12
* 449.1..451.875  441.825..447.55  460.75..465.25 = -0.39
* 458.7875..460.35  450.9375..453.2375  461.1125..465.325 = -0.09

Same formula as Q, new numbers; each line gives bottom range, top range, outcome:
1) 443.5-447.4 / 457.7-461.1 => 1.46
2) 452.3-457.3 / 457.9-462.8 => 1.18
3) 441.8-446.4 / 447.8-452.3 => 1.39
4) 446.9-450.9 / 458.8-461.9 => 1.22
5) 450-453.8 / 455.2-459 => 1.18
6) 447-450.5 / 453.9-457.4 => 1.11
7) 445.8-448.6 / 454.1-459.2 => 1.25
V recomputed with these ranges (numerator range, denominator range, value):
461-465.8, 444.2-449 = 1.32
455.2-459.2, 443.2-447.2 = 1.40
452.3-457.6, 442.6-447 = 1.32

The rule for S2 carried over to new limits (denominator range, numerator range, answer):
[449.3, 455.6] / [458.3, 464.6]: 1.22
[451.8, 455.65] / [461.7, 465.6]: 1.25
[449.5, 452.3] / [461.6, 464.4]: 1.18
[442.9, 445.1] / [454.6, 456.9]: 1.41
